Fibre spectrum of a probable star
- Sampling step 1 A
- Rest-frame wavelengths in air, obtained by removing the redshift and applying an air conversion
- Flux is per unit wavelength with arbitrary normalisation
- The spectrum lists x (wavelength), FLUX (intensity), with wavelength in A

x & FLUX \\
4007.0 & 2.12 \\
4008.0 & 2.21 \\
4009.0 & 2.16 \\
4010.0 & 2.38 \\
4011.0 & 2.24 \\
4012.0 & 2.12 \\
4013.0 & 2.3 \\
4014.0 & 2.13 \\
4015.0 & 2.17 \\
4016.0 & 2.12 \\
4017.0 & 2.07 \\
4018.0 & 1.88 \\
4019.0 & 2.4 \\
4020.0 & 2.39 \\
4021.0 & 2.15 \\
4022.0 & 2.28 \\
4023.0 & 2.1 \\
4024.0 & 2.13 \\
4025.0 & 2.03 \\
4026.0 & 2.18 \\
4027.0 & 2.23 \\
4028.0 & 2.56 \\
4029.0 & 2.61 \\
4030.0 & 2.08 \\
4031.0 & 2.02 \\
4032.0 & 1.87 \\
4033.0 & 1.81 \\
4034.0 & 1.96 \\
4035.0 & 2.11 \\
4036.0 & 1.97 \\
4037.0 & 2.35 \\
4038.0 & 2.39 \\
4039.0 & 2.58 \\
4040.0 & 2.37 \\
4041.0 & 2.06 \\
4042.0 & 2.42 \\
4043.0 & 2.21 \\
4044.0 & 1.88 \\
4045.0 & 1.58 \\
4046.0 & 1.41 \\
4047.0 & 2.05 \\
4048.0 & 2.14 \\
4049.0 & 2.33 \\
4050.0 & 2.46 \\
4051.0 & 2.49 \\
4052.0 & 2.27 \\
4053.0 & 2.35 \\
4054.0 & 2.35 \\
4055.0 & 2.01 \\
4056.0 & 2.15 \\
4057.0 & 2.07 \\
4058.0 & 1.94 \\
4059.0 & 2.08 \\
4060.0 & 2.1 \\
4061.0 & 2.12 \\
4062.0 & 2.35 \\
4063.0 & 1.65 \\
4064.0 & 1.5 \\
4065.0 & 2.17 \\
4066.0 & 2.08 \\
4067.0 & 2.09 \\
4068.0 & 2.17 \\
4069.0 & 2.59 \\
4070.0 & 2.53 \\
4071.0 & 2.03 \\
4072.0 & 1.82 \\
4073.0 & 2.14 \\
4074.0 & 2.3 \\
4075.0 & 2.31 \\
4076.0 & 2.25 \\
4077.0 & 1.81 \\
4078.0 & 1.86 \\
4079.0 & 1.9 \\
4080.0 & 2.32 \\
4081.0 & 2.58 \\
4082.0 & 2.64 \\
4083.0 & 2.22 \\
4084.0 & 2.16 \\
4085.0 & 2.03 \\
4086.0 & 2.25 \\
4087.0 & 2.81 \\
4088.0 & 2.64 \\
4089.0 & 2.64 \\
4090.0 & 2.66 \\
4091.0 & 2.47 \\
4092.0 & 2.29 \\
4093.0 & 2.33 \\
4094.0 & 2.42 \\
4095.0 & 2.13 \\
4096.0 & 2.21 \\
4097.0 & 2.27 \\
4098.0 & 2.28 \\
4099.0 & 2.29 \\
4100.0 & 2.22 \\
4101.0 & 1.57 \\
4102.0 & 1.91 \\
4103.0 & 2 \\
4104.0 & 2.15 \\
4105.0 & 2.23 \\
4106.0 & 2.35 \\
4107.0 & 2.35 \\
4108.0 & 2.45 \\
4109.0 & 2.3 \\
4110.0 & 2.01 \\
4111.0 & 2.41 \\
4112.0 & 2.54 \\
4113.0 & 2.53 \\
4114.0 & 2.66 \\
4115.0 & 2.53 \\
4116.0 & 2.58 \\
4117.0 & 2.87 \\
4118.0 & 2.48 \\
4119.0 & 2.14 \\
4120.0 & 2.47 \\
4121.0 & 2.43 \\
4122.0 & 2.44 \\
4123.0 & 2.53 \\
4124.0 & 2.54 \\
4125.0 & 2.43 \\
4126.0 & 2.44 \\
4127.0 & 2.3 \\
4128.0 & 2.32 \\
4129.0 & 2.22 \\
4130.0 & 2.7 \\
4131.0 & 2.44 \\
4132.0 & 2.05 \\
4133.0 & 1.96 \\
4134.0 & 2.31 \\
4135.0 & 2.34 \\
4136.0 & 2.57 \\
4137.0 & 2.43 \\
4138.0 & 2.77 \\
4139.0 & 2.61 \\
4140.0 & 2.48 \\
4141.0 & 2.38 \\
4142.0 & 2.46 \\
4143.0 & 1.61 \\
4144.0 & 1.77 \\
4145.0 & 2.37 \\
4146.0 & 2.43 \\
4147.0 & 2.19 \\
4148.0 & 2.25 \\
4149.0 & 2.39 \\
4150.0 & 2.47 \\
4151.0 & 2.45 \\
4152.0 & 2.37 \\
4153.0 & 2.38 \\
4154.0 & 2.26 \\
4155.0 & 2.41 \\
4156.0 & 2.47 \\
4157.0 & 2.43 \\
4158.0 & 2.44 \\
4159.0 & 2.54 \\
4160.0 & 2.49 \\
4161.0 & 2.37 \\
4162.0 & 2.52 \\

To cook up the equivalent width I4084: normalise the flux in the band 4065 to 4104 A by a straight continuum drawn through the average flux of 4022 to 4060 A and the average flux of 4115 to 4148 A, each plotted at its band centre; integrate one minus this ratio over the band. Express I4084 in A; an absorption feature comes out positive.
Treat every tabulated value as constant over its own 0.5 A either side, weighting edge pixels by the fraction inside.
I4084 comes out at 0.3 A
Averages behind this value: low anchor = 2.15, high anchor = 2.38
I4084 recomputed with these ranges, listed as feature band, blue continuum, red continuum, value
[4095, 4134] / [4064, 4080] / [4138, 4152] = -1.6 A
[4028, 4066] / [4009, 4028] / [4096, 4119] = 1.9 A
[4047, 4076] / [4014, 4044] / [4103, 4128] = 1.4 A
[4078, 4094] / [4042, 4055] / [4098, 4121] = -0.9 A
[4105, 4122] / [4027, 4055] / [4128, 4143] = -0.8 A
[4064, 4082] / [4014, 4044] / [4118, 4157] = 0.7 A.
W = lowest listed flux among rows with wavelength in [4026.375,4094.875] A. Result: 1.41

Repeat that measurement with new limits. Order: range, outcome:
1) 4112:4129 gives 2.14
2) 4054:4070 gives 1.5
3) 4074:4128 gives 1.57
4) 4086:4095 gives 2.13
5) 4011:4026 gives 1.88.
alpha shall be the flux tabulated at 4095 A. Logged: 2.13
